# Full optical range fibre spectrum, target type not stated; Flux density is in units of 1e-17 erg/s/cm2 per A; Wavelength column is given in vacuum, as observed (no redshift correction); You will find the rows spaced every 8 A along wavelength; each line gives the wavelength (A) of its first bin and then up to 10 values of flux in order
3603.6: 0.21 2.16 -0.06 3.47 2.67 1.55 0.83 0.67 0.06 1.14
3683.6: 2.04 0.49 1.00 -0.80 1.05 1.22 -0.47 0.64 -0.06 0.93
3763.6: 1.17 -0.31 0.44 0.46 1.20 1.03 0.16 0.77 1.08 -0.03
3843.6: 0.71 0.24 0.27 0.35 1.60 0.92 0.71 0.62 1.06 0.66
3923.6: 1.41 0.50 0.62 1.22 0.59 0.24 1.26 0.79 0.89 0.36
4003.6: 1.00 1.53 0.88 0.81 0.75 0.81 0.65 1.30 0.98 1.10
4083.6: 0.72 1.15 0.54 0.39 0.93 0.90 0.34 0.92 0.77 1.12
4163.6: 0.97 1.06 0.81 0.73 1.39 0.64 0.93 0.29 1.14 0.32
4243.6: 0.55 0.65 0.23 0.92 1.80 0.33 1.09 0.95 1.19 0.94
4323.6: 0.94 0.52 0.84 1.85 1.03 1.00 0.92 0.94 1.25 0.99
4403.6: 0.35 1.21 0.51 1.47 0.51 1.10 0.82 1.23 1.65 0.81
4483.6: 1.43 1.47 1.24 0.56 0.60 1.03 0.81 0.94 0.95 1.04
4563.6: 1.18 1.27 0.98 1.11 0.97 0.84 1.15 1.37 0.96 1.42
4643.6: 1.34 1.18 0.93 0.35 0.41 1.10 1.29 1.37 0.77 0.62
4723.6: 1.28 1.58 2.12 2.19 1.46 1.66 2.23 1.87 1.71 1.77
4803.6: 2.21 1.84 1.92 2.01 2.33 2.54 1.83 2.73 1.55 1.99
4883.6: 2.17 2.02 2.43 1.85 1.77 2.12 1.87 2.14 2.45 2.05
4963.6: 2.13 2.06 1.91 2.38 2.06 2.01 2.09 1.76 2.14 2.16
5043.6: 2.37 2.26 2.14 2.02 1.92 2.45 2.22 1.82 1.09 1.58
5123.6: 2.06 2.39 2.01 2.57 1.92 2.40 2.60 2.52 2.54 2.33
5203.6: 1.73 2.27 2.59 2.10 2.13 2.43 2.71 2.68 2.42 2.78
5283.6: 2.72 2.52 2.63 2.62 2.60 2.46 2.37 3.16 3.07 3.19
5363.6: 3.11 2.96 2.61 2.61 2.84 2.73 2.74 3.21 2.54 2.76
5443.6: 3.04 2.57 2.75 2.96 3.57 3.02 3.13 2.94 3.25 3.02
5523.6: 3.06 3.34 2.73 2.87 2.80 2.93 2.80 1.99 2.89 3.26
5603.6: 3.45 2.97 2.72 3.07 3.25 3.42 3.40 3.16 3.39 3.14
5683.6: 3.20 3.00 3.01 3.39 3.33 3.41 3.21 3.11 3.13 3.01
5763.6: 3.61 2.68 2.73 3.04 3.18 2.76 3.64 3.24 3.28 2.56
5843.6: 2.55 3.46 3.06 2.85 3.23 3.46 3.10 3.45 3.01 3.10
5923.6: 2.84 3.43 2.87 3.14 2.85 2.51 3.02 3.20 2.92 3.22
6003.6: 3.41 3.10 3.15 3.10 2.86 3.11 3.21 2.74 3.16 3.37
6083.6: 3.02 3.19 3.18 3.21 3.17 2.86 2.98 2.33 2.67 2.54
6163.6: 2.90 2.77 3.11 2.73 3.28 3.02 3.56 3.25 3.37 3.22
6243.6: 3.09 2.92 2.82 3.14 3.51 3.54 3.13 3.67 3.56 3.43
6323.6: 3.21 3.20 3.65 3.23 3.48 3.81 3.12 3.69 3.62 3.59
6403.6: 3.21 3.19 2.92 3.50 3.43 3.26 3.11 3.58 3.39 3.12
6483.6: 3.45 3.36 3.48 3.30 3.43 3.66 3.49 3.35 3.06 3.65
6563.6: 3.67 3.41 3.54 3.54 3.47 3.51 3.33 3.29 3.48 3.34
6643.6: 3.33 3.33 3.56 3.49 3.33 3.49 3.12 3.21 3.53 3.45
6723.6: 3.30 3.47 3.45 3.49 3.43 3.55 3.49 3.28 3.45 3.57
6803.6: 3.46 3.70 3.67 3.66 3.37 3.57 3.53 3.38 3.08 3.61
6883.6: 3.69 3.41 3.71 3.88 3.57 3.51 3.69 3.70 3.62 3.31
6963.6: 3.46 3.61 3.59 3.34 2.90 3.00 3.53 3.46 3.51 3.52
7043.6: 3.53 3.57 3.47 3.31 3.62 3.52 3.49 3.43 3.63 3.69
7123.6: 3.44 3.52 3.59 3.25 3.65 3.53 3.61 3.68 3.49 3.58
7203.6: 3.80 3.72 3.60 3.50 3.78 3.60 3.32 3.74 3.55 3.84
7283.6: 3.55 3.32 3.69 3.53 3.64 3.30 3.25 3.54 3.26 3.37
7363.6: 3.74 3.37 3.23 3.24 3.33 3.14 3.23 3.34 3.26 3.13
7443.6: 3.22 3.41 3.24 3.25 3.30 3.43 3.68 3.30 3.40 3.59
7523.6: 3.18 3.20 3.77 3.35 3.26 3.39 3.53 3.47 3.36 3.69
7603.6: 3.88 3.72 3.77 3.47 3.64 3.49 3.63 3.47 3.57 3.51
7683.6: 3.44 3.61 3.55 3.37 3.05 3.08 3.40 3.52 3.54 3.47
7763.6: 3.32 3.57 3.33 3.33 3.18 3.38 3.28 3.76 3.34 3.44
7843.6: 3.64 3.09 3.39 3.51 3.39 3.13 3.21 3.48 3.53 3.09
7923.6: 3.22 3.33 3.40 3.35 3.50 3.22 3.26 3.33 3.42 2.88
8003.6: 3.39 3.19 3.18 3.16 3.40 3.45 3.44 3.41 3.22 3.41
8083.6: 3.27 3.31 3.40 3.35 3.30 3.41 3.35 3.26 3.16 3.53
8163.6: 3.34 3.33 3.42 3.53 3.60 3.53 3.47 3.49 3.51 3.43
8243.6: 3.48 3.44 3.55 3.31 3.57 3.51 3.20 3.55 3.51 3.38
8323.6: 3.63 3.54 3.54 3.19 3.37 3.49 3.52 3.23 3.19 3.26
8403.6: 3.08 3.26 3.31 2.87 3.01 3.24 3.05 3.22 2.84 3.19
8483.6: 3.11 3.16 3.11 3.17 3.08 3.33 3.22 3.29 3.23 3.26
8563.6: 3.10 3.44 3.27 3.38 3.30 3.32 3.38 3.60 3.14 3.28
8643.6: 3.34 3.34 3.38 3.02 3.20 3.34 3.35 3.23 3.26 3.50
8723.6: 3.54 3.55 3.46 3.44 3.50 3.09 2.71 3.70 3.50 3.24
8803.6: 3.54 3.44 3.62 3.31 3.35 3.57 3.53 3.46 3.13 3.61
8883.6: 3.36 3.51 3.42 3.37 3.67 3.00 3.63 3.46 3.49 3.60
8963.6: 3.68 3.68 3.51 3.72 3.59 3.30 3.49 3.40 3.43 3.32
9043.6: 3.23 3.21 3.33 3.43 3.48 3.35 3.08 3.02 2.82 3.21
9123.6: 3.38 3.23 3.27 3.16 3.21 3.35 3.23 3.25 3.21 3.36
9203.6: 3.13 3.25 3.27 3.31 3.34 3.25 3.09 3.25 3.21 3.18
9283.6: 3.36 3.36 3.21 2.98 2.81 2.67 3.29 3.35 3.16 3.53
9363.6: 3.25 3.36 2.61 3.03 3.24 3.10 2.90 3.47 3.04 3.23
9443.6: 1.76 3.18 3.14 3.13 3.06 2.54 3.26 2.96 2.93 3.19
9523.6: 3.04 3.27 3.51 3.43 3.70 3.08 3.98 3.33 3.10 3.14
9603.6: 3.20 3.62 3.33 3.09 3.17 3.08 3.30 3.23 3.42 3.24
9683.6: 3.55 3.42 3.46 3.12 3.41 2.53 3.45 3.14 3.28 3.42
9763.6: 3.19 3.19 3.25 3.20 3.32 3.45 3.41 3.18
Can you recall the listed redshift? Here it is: 0.19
